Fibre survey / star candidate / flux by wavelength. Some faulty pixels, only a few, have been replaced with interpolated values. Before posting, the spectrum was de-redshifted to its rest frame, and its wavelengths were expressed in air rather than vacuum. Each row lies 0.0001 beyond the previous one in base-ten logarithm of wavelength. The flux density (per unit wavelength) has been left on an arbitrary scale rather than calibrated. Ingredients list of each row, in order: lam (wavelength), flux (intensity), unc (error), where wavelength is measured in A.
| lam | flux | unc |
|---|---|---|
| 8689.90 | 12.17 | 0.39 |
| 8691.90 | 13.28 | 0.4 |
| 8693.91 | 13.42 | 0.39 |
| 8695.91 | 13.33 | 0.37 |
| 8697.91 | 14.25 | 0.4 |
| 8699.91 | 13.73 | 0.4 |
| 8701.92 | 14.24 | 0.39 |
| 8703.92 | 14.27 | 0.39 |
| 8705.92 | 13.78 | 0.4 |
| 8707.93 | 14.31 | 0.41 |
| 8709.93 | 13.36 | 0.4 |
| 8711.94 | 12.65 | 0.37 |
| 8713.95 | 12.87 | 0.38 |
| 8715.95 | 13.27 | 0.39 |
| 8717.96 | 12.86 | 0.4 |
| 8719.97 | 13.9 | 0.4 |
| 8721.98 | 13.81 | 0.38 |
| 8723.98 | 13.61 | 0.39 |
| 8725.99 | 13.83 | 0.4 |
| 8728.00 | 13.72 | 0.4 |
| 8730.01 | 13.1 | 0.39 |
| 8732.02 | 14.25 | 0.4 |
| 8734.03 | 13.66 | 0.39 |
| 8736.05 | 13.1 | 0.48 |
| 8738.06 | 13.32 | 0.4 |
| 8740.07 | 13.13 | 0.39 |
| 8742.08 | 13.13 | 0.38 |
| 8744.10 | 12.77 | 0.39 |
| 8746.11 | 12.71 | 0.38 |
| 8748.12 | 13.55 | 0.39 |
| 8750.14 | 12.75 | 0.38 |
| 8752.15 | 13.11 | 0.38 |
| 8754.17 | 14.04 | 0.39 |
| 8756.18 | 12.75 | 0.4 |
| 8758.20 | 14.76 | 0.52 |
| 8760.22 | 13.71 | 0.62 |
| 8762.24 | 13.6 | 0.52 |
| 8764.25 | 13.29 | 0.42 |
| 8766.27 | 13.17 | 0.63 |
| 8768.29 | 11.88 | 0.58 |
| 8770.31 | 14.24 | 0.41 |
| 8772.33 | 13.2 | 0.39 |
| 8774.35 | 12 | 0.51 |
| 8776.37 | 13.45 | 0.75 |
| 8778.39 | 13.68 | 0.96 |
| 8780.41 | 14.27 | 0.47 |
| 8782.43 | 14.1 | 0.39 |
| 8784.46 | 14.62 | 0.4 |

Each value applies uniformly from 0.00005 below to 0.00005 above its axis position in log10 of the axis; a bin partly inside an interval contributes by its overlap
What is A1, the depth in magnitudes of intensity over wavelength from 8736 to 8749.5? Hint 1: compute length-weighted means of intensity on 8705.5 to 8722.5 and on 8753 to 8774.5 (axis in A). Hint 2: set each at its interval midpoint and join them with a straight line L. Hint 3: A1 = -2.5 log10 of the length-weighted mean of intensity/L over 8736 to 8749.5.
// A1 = 0.02 mag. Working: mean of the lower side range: 13.4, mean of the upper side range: 13.4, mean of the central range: 13.1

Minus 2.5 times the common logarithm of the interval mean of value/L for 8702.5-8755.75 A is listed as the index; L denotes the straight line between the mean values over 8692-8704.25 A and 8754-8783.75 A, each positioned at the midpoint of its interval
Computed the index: 0.02 mag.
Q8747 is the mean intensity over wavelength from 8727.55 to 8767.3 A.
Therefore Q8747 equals 13.4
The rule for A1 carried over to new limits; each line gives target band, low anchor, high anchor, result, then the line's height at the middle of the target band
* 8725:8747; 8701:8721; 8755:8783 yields 0.013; 13.5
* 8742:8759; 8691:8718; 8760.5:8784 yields 0.014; 13.4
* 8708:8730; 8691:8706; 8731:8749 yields 0.010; 13.5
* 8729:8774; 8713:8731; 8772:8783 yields 0.011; 13.4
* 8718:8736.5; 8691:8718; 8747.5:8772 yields -0.011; 13.5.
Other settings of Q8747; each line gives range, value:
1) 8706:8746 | 13.4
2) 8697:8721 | 13.6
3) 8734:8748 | 13.1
